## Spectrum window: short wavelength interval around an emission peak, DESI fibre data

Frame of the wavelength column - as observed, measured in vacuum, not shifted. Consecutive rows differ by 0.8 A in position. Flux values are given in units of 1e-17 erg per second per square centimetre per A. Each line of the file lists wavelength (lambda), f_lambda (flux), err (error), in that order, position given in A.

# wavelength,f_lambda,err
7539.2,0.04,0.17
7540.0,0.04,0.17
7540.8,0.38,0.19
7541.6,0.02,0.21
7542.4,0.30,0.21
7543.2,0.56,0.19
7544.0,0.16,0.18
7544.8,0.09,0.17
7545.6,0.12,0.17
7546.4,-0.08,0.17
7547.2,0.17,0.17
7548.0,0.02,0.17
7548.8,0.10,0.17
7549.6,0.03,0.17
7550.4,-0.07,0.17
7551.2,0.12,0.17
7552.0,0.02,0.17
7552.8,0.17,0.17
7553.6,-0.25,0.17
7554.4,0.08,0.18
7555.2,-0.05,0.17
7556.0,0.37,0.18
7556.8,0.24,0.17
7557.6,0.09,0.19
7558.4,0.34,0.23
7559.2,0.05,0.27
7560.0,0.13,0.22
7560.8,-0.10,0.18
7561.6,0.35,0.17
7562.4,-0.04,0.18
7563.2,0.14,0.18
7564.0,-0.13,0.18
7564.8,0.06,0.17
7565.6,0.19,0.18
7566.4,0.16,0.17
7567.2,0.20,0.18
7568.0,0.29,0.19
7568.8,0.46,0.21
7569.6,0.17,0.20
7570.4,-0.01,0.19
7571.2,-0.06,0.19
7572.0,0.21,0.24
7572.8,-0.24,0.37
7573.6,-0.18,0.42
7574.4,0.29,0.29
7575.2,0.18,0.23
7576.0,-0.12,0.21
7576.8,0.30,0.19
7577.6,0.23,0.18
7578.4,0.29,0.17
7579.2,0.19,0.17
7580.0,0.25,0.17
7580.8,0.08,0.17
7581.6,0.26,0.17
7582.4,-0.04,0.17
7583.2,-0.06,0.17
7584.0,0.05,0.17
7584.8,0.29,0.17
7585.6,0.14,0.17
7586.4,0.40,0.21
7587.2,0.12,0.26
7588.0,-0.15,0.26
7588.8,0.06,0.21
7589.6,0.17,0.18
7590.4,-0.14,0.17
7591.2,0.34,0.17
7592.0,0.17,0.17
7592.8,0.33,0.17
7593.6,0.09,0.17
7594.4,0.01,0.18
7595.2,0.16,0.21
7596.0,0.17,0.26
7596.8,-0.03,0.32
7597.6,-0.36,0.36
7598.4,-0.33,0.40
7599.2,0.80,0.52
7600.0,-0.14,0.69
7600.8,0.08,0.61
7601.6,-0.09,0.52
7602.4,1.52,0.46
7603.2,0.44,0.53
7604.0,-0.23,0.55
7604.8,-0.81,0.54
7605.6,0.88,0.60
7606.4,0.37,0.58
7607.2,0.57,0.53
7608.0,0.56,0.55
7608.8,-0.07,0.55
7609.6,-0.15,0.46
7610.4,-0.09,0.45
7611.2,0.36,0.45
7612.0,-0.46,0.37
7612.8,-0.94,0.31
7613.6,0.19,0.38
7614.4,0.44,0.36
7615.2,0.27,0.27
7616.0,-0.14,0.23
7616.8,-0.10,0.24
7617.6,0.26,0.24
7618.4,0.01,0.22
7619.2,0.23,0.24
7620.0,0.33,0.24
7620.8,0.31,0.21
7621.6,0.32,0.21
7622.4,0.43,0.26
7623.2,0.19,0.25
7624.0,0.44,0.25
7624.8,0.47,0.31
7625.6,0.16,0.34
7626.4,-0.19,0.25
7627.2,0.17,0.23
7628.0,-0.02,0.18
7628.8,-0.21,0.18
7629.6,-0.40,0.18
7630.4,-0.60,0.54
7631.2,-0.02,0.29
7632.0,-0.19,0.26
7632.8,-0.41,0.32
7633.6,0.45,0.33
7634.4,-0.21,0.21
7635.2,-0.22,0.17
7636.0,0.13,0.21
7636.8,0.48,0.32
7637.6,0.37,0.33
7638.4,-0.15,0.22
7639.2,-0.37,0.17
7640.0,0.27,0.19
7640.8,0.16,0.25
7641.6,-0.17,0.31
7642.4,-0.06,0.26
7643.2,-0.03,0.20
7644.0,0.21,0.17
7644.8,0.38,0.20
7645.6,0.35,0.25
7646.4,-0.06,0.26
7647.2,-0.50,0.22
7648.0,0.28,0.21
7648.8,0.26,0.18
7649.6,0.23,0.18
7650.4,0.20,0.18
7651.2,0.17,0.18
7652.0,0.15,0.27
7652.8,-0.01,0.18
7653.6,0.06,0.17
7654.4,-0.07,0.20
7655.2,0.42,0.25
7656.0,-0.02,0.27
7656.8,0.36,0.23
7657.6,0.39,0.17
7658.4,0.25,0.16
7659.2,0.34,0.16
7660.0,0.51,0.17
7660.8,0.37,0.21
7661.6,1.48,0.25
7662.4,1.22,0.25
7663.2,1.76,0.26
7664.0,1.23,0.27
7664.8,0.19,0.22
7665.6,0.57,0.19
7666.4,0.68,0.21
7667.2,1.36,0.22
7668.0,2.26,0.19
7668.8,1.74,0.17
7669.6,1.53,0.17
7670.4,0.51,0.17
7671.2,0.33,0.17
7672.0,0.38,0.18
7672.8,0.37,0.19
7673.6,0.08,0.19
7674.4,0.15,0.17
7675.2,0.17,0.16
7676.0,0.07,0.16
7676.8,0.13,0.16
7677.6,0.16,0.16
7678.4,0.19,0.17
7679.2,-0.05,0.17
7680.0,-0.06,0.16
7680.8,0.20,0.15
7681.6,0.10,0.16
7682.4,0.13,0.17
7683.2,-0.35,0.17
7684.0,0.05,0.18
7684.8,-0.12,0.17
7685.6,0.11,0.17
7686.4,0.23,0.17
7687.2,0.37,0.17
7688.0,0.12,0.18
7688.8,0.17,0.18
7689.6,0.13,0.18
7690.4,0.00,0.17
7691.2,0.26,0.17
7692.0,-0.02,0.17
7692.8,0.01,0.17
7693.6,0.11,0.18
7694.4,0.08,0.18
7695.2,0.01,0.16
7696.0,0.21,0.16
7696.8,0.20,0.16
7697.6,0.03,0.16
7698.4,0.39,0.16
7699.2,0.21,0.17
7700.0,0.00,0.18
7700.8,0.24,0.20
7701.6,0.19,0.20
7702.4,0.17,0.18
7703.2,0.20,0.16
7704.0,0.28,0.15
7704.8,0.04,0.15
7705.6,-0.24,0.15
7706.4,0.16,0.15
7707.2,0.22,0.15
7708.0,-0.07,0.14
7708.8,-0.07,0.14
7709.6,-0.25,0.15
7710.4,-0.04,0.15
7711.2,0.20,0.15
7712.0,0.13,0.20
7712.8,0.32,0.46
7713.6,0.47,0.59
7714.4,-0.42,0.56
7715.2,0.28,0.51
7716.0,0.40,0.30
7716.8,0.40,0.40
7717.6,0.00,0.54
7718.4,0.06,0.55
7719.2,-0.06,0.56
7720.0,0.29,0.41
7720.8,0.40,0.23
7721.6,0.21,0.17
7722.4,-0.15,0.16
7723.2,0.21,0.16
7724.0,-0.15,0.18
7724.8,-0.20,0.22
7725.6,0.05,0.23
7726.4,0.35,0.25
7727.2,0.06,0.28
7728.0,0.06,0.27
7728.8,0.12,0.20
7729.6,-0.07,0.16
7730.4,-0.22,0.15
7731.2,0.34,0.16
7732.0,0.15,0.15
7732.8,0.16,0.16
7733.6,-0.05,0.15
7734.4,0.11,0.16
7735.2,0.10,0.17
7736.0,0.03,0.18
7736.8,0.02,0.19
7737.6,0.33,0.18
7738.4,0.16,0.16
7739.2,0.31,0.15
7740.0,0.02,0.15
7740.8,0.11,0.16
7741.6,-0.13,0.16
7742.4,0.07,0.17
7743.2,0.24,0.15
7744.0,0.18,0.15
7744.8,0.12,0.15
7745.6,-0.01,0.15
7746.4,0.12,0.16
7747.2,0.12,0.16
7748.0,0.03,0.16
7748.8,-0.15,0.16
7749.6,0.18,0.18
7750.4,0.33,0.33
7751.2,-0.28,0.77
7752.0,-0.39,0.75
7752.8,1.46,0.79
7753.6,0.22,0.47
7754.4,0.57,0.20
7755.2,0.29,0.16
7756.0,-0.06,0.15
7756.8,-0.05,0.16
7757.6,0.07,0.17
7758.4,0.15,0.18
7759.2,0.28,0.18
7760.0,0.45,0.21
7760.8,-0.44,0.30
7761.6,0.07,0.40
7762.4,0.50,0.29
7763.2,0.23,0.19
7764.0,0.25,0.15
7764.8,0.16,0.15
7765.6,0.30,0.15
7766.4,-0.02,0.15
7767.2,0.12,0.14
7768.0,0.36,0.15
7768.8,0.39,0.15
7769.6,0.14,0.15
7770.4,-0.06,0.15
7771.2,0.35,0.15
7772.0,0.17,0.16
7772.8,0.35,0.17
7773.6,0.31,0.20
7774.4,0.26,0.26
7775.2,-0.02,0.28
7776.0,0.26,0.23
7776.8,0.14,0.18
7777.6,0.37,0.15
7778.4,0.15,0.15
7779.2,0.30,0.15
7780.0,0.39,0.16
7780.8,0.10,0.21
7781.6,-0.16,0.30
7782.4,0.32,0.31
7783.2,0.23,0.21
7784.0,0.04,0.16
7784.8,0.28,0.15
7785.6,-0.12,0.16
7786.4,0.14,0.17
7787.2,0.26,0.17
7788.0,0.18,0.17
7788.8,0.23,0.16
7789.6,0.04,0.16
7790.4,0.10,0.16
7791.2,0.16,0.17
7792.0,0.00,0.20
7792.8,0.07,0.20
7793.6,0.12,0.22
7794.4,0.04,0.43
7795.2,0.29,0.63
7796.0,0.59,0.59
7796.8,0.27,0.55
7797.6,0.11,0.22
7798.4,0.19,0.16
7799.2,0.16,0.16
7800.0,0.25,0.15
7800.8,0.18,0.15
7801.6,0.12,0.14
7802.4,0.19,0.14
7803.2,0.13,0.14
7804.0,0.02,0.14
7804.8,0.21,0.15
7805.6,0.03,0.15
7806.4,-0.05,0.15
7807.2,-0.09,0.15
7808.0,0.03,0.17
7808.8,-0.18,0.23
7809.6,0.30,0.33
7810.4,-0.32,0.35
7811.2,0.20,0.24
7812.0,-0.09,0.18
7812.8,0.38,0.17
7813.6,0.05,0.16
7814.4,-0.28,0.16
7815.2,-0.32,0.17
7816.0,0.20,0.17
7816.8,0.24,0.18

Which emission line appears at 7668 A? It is [O II] 3727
